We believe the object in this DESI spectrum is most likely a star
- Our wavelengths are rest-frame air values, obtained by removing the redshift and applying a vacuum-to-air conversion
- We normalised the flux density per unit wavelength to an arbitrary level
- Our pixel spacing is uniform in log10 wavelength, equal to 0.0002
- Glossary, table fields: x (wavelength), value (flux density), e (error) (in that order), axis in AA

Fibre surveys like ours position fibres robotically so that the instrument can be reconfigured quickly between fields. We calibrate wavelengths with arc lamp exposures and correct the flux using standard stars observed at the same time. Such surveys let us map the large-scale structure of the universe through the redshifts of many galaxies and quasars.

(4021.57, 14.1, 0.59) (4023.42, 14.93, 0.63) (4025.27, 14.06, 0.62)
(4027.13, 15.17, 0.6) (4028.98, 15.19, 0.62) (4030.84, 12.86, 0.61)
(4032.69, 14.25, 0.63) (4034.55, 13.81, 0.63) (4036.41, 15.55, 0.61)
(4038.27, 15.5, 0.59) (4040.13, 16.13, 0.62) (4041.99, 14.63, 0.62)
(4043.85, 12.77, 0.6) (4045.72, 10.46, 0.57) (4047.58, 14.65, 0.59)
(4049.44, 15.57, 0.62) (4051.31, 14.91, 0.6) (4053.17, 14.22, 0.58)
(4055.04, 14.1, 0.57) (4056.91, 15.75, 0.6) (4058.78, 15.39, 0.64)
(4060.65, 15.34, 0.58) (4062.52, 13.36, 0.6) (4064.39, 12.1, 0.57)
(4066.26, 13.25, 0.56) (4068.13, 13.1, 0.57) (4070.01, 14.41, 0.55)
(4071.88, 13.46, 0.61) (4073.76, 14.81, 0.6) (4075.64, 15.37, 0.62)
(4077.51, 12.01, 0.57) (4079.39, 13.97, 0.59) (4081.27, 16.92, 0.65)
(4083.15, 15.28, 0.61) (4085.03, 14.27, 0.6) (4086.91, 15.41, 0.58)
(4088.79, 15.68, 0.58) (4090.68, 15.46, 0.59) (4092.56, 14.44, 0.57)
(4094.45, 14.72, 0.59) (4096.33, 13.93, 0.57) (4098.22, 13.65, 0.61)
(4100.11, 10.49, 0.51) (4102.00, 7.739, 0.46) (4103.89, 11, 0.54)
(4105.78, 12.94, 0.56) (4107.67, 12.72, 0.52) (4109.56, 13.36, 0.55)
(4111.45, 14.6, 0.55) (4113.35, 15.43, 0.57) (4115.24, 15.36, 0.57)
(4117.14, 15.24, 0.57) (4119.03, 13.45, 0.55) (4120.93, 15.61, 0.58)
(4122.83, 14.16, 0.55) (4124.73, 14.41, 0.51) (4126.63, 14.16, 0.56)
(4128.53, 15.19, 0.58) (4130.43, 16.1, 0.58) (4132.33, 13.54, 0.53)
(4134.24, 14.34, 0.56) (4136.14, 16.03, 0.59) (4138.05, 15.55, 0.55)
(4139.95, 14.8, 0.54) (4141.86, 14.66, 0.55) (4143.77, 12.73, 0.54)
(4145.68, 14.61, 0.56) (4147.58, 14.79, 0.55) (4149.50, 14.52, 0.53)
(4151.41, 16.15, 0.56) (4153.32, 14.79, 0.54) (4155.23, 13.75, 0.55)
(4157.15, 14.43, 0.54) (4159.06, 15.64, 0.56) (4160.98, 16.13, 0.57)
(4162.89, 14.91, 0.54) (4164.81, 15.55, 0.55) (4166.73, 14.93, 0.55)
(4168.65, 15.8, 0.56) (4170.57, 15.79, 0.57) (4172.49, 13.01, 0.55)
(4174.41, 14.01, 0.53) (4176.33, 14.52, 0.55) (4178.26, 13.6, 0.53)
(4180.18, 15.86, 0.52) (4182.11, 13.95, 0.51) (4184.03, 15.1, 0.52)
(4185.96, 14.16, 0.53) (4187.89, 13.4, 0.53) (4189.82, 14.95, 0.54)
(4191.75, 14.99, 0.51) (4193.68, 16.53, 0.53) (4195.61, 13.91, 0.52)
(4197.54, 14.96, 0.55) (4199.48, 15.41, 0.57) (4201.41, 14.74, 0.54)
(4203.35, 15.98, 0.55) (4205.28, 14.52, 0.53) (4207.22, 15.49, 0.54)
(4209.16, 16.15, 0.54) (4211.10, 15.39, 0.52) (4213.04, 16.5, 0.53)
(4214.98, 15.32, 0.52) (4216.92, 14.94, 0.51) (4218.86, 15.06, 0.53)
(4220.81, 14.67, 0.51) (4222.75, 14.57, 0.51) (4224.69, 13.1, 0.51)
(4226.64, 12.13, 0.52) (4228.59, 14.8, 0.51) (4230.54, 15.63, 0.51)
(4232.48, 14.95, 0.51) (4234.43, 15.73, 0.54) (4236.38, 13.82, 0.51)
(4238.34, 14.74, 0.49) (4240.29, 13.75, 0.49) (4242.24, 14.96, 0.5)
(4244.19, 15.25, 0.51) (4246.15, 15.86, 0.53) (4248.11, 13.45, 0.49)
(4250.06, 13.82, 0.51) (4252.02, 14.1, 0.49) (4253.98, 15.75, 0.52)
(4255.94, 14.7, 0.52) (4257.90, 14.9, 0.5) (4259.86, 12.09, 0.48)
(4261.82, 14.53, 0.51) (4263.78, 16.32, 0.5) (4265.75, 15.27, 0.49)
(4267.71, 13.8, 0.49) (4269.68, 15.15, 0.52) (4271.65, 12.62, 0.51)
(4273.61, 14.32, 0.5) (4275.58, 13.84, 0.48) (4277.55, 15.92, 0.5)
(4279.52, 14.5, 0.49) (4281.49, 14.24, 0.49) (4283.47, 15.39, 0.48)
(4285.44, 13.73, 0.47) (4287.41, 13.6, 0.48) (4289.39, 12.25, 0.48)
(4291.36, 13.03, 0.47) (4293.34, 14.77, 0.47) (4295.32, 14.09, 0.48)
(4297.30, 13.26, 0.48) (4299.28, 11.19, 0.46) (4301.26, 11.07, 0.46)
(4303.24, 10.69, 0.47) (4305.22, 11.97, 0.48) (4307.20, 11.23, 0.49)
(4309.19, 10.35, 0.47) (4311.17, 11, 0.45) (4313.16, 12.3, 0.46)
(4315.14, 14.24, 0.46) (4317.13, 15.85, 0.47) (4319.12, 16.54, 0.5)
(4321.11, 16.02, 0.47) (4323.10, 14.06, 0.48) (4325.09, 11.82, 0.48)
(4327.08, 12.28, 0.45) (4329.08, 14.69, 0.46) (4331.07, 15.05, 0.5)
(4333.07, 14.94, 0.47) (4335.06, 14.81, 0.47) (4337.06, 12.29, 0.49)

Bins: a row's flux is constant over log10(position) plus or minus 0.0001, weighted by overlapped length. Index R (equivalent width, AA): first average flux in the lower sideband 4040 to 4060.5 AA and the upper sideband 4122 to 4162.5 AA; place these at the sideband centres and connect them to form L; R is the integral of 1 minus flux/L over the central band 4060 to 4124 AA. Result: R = 2.9 AA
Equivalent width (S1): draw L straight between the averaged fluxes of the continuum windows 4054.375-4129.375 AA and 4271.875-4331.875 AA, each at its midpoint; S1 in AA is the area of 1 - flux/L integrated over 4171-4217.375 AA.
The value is -3.9 AA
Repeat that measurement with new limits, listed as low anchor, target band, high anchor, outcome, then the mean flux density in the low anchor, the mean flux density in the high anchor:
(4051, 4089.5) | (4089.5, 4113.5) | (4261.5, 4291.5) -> 2.2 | 14.4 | 14.3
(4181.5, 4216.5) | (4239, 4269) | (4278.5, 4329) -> -1.0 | 15.1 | 13.2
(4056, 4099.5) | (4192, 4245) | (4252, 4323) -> -3.7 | 14.4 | 13.7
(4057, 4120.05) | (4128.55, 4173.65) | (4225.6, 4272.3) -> -2.4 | 13.9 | 14.5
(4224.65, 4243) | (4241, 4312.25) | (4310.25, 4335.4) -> 2.9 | 14.4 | 14.1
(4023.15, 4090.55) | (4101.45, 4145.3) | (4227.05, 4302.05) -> 0.7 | 14.4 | 14.2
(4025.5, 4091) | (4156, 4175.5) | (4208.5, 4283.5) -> -0.6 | 14.4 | 14.7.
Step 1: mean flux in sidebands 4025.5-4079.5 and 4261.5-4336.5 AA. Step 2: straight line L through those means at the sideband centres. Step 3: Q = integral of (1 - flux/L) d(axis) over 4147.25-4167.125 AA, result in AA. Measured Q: -1.5 AA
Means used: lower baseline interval 14.2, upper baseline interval 13.7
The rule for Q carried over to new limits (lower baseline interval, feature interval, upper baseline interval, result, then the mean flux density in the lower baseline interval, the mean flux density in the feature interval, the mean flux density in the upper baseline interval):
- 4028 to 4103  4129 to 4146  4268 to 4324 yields -1.0 AA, 14.1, 14.7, 13.5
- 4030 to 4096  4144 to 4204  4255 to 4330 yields -3.5 AA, 14.4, 14.8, 13.6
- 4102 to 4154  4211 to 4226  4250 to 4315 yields -1.1 AA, 14.3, 14.9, 13.5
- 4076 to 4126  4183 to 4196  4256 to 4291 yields -0.6 AA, 14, 14.8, 14.3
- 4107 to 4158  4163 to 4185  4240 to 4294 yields -0.3 AA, 14.6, 14.7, 14.4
